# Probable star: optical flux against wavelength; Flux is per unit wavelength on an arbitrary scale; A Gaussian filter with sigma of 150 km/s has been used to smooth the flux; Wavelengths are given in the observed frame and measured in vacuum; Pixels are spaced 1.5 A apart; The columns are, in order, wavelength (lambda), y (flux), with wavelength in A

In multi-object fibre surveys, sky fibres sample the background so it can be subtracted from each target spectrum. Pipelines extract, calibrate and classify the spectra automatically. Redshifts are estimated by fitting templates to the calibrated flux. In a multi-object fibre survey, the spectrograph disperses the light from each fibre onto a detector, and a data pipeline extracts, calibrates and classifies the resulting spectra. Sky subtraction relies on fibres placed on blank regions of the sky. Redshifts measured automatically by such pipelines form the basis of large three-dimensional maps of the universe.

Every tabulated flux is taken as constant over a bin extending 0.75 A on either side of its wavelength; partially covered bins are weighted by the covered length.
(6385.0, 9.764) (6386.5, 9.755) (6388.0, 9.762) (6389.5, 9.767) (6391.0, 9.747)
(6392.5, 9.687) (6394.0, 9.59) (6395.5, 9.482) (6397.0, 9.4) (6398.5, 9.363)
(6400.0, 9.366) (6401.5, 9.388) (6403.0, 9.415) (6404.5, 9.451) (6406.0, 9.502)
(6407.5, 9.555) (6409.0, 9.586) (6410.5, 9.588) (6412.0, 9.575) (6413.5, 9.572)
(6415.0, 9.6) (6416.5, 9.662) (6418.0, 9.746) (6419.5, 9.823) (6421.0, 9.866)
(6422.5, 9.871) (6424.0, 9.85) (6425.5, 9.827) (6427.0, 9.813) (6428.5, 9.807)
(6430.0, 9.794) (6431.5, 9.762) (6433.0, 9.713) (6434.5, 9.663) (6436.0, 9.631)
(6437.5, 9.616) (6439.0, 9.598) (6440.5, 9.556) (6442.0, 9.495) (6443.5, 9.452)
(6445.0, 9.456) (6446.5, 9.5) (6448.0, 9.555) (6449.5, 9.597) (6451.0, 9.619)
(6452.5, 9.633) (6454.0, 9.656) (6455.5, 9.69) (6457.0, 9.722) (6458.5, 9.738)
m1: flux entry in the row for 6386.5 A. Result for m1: 9.755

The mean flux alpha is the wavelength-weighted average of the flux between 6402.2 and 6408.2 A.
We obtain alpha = 9.48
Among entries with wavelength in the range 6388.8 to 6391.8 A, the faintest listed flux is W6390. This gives 9.747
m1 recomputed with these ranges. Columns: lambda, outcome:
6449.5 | 9.597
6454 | 9.656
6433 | 9.713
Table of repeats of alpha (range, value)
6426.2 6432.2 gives 9.79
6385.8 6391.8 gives 9.76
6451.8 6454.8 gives 9.65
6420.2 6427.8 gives 9.84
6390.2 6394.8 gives 9.67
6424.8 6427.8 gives 9.82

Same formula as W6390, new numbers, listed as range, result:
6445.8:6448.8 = 9.5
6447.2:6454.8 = 9.555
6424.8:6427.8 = 9.813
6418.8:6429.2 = 9.807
